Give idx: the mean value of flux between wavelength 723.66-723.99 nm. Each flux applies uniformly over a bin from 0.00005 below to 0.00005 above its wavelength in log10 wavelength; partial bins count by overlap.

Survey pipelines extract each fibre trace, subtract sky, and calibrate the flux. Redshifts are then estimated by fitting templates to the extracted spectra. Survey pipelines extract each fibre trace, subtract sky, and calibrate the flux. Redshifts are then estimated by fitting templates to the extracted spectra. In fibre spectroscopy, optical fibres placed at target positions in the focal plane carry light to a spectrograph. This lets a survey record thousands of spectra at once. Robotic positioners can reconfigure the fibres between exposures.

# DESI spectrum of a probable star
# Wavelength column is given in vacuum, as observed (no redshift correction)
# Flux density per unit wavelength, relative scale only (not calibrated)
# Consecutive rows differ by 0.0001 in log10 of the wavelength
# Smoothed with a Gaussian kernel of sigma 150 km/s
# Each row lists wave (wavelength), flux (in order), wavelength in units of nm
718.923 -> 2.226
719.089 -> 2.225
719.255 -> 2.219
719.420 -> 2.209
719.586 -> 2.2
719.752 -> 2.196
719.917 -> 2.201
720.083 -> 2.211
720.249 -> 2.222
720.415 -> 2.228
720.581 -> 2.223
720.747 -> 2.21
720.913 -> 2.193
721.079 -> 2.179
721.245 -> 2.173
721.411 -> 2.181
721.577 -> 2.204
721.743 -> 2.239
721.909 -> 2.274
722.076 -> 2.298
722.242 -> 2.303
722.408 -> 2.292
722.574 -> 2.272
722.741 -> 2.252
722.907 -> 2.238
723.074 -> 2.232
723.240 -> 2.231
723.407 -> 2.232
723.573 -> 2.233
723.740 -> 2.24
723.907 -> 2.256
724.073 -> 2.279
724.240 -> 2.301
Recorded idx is 2.25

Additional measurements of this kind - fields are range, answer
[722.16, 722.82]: 2.28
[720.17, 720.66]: 2.22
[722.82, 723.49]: 2.23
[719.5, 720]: 2.2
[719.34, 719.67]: 2.2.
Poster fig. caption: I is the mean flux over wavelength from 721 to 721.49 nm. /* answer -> 2.18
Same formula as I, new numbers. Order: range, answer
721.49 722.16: 2.25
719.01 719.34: 2.22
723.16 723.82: 2.23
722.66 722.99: 2.25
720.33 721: 2.21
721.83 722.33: 2.29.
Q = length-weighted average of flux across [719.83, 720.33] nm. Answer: 2.21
